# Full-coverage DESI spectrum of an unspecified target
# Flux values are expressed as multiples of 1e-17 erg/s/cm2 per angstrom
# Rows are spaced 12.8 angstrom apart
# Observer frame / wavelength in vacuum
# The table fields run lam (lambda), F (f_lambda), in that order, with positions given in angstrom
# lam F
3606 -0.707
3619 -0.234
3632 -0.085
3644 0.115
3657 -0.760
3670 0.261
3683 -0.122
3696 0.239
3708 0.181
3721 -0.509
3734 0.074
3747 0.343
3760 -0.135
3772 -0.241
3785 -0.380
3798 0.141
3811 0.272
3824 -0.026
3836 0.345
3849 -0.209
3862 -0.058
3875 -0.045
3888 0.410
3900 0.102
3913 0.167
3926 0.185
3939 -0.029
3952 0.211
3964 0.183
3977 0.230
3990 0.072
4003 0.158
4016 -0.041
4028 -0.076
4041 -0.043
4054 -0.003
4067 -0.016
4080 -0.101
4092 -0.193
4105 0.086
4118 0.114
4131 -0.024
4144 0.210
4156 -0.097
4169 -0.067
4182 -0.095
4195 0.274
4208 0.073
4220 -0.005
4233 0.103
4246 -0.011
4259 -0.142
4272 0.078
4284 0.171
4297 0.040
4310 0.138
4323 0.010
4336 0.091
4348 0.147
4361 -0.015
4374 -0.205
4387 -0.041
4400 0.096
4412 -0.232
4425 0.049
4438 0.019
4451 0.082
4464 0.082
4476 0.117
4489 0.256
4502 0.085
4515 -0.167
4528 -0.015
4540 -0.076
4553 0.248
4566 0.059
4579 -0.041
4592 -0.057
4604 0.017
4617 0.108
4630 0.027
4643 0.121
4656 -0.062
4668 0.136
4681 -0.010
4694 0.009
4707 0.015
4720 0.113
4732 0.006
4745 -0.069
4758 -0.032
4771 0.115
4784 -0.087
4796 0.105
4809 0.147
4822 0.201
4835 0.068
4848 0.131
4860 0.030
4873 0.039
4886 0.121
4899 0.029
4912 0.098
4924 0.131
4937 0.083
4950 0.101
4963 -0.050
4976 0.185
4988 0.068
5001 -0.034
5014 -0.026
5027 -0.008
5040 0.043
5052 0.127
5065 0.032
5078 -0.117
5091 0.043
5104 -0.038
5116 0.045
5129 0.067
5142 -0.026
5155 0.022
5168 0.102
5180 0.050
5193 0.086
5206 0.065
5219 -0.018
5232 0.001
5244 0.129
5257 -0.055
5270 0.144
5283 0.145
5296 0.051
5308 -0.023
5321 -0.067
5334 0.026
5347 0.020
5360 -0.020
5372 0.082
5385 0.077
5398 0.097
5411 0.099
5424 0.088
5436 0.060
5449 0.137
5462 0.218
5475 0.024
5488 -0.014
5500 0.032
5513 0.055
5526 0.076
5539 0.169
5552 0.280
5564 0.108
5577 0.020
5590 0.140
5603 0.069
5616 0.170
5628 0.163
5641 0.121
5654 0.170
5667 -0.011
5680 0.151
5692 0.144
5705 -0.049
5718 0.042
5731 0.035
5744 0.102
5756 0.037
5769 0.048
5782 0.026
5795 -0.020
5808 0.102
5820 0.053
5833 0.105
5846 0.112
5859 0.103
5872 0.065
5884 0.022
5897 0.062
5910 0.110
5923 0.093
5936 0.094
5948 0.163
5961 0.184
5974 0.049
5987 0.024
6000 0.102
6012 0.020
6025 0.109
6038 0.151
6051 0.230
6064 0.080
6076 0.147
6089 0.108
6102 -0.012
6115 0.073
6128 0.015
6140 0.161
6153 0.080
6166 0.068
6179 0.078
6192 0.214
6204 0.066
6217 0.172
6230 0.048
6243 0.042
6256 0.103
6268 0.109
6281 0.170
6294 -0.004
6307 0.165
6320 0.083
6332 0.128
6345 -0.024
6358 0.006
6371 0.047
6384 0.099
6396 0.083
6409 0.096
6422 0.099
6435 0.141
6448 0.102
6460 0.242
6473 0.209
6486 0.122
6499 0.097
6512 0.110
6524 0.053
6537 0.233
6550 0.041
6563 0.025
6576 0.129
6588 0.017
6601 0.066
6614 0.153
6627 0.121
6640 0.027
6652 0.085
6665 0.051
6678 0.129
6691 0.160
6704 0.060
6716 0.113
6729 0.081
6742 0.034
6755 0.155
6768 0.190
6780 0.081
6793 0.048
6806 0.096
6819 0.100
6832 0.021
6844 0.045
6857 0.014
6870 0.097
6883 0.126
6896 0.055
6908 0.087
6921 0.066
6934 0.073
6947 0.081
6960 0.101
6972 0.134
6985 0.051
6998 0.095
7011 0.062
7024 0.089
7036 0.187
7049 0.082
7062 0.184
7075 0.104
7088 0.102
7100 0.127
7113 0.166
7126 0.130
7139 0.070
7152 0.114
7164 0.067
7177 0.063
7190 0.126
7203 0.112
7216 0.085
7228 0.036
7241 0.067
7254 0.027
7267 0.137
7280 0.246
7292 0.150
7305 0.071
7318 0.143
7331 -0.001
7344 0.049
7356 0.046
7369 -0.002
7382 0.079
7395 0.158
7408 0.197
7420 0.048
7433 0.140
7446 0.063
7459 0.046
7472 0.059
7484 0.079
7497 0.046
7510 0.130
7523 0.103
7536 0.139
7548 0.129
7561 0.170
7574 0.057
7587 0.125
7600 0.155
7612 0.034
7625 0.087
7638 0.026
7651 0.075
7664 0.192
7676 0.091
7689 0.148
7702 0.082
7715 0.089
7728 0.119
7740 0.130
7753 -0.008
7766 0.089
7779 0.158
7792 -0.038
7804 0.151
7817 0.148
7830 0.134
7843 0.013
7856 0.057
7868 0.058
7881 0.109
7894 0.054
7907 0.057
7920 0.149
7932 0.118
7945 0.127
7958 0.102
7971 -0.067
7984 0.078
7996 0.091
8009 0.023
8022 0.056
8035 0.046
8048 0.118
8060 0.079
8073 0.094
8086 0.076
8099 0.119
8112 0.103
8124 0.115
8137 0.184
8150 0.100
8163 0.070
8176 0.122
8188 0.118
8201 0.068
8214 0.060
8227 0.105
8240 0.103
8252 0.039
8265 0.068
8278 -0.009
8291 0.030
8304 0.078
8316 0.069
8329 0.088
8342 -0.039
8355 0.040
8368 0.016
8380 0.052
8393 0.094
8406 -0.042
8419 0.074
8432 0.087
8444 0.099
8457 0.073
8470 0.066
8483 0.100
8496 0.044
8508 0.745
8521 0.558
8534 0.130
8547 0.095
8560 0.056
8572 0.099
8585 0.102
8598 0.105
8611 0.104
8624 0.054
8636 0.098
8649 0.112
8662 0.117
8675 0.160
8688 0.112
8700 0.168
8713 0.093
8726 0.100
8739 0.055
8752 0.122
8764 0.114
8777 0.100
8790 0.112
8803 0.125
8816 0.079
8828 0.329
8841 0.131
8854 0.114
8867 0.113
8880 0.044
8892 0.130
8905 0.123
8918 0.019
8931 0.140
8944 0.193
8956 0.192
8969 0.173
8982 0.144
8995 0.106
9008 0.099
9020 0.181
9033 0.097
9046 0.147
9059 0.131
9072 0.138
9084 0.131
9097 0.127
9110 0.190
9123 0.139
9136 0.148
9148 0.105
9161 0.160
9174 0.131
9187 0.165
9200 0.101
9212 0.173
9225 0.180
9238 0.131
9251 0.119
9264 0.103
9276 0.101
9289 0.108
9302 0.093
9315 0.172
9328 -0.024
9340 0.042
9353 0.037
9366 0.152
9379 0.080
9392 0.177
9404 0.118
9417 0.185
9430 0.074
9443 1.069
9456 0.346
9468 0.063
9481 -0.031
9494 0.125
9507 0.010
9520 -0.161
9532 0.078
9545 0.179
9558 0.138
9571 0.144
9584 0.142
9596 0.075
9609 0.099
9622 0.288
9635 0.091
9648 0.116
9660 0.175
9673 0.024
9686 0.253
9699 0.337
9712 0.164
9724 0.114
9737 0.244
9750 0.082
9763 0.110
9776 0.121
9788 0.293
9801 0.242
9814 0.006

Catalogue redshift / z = 1.28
